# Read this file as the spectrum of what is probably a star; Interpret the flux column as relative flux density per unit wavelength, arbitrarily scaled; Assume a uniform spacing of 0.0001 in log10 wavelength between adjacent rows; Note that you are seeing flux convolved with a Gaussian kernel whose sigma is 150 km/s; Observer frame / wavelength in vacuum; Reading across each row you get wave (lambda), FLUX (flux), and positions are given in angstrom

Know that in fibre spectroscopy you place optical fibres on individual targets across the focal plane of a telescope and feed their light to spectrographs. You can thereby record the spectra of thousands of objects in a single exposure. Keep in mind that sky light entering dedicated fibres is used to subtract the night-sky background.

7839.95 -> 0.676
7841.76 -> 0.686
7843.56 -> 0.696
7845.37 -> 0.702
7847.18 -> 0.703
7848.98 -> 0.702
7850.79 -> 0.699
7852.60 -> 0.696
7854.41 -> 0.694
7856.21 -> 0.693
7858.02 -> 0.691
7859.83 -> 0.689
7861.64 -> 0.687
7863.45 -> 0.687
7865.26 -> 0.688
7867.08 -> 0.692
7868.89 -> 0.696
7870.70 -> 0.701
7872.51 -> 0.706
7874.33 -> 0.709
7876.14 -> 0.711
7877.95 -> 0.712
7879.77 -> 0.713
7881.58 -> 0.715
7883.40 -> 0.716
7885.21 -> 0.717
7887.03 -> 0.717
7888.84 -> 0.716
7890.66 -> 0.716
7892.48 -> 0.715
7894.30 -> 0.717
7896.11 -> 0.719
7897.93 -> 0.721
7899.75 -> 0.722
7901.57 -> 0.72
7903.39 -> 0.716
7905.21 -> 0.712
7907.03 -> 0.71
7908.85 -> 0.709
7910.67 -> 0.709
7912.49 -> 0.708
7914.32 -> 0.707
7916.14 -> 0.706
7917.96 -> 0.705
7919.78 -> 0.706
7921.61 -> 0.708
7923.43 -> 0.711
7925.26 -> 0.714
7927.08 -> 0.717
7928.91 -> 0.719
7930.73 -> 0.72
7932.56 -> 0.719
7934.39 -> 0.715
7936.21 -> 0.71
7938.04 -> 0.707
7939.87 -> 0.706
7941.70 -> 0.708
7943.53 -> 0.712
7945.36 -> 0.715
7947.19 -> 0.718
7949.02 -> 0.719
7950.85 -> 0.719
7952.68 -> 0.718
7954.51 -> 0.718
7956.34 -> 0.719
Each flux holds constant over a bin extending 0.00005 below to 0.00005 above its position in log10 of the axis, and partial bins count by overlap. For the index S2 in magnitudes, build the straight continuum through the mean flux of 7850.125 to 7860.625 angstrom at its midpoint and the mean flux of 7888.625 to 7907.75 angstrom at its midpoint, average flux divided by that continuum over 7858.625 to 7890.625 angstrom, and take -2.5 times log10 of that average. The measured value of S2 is 0.00 mag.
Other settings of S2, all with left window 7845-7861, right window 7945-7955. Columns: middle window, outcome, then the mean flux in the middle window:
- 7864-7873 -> 0.01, 0.696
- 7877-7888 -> -0.02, 0.715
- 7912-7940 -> 0.00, 0.711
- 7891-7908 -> -0.02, 0.717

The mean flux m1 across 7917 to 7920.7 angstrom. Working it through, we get 0.706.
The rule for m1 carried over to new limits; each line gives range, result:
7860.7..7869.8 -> 0.69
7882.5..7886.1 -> 0.718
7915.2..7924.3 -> 0.708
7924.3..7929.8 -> 0.716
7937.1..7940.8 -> 0.705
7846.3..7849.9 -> 0.703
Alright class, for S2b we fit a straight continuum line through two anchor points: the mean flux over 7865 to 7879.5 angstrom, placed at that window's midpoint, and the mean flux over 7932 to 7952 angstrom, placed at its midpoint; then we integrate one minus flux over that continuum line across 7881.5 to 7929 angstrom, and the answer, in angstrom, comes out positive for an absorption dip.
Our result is -0.4 angstrom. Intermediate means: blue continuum 0.703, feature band 0.713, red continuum 0.713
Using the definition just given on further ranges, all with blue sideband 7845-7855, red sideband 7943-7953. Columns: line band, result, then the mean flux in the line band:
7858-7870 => 0.2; 0.69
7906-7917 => 0.0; 0.708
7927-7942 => 0.0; 0.713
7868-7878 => 0.0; 0.706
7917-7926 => 0.0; 0.709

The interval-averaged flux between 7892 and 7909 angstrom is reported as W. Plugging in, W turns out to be 0.717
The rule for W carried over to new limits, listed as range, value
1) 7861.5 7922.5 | 0.709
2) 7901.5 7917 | 0.71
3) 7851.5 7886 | 0.701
